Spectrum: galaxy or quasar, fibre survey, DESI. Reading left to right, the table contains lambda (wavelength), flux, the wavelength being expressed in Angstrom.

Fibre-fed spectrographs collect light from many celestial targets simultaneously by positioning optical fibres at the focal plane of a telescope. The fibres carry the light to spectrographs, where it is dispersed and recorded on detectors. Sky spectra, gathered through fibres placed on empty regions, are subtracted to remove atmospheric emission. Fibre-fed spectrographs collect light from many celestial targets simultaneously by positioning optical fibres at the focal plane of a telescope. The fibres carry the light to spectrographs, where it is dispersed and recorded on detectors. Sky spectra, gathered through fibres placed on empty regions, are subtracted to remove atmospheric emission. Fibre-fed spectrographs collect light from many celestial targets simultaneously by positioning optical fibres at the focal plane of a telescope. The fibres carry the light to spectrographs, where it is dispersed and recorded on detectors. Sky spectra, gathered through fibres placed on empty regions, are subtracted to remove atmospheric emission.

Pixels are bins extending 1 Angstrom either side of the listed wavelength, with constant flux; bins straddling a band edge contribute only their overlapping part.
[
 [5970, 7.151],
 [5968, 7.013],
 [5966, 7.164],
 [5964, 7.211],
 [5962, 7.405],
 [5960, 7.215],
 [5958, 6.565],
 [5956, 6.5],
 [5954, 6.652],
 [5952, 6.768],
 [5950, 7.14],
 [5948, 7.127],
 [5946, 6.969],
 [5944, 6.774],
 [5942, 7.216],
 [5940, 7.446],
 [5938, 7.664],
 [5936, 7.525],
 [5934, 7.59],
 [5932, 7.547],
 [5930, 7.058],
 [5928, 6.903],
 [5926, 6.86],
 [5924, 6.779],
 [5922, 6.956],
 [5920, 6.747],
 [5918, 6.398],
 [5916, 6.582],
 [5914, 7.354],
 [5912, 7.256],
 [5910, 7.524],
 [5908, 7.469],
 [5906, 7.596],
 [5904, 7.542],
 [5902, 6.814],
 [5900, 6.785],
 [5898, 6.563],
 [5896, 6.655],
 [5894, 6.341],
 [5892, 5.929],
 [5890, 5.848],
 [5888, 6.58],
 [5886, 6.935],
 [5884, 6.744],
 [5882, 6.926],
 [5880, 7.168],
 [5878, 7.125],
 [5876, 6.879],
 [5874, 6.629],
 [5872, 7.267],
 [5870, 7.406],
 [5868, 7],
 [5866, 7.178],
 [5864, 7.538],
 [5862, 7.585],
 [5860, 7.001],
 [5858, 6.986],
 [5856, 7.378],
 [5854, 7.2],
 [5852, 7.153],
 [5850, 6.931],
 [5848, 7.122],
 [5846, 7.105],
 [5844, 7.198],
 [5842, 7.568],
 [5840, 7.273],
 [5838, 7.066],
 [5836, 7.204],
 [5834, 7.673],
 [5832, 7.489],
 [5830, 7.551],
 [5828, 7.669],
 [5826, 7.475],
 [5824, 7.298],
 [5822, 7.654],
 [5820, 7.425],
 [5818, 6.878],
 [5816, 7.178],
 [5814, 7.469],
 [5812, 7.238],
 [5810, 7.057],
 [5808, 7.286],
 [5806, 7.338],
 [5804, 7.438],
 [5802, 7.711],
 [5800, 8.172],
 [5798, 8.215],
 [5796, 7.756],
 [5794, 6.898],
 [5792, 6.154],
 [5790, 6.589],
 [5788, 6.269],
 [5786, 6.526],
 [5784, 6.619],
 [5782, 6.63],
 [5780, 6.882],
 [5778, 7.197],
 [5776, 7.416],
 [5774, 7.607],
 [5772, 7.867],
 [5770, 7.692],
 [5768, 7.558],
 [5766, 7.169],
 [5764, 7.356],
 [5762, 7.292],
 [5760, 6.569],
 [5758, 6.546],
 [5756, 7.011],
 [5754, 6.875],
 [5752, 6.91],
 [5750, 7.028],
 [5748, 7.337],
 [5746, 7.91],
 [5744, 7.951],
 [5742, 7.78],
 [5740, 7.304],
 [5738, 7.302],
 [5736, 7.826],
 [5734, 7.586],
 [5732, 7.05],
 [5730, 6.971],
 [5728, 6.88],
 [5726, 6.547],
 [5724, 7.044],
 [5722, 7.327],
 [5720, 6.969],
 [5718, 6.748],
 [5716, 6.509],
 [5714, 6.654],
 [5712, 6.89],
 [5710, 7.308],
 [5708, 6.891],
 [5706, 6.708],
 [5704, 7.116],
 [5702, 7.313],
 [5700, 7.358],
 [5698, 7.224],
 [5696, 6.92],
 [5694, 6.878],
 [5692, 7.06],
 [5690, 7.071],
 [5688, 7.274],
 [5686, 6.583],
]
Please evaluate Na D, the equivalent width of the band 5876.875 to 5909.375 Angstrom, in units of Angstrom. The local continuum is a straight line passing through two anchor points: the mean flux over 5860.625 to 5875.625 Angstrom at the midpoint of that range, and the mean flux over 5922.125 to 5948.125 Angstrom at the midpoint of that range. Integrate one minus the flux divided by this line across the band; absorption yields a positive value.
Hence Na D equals 1.70 Angstrom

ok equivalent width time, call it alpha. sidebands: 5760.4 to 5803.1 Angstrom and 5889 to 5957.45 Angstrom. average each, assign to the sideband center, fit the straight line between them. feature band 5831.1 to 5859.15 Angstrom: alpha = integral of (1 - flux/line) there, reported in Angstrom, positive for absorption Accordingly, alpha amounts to -0.5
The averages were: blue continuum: 7.21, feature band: 7.24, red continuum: 6.96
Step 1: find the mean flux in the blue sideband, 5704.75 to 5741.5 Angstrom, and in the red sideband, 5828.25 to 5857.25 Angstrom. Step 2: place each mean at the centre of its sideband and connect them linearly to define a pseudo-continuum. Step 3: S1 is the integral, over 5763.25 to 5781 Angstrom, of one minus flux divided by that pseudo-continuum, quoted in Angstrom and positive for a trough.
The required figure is -0.69 Angstrom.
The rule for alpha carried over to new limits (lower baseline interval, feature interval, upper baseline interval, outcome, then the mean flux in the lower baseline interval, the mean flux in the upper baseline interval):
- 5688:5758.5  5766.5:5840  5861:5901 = -3.1 Angstrom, 7.11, 6.85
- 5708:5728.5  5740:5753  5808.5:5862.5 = -0.9 Angstrom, 6.89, 7.29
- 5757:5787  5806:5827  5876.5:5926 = -0.8 Angstrom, 7.13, 6.86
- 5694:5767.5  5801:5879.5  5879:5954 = -2.7 Angstrom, 7.12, 6.97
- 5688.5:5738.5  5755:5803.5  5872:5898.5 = -1.8 Angstrom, 7.05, 6.67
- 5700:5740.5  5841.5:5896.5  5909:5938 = 0.9 Angstrom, 7.05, 7.1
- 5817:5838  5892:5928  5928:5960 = 1.3 Angstrom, 7.41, 7.1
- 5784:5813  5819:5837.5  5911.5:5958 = -0.9 Angstrom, 7.17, 7.02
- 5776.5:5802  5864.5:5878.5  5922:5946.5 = 0.1 Angstrom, 7.03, 7.19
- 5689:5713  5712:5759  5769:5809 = 0.0 Angstrom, 7.06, 7.21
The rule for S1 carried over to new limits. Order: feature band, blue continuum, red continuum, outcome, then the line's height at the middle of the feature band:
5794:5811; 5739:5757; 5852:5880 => -0.7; 7.26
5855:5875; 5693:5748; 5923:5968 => -0.2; 7.11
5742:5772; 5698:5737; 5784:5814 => -0.7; 7.11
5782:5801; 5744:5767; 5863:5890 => 0.2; 7.09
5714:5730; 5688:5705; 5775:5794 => 0.3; 7.01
